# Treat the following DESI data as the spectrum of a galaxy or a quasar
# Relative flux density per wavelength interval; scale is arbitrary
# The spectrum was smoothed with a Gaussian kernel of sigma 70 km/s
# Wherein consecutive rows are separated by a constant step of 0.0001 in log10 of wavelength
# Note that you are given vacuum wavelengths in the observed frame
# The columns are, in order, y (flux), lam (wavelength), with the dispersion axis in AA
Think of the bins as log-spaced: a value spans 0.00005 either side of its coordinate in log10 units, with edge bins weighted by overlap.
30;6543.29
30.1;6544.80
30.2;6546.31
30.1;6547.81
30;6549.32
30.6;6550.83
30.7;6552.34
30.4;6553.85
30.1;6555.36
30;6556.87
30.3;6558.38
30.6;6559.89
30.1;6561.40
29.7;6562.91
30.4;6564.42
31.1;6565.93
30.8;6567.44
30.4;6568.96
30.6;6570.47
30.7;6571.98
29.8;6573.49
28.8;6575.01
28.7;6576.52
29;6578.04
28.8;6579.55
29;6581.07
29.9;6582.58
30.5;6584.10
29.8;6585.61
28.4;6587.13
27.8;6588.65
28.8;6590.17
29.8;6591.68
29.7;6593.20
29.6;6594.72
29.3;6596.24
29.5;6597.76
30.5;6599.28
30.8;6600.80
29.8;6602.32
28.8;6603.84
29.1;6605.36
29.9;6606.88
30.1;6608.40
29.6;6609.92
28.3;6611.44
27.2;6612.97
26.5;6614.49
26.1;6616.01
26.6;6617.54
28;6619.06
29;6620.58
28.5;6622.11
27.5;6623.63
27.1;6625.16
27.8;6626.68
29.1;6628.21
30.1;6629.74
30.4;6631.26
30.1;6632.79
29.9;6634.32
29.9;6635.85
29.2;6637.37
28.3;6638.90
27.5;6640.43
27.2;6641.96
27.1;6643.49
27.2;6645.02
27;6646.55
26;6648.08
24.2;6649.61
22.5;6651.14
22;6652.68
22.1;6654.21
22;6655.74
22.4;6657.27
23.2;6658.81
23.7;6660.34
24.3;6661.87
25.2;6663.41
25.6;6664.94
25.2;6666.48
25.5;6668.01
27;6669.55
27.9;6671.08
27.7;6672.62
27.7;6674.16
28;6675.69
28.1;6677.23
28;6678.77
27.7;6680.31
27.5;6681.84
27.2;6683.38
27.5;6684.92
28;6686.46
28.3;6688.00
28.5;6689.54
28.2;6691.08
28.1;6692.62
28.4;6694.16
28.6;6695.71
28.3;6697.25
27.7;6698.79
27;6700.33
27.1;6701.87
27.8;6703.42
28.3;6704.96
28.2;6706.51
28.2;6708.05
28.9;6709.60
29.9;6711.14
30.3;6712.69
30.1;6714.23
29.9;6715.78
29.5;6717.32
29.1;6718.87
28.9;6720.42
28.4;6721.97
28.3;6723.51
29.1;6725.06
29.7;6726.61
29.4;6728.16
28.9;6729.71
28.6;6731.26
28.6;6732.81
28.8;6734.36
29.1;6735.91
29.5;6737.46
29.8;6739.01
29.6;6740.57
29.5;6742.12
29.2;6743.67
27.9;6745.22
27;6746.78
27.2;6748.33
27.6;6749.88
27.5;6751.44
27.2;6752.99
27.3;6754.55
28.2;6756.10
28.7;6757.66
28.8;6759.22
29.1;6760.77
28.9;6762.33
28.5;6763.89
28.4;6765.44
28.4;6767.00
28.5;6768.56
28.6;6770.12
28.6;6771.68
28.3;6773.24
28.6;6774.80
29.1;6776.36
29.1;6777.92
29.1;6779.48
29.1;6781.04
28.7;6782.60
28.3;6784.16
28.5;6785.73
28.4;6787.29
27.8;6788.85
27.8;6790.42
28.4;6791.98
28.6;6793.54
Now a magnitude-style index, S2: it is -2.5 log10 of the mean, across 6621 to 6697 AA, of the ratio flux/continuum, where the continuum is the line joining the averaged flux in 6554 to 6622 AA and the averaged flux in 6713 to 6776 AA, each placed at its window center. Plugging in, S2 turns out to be 0.082 mag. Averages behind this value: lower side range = 29.4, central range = 27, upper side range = 28.7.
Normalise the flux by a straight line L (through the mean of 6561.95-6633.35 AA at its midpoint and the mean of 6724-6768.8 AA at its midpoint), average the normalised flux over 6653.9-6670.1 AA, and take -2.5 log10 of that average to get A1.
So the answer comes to 0.19 mag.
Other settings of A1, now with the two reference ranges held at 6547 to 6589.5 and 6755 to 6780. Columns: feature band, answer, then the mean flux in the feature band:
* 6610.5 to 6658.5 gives 0.10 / 27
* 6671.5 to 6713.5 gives 0.04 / 28.1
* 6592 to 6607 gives 0.00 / 29.7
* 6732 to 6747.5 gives 0.00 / 28.9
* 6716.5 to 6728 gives 0.00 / 29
